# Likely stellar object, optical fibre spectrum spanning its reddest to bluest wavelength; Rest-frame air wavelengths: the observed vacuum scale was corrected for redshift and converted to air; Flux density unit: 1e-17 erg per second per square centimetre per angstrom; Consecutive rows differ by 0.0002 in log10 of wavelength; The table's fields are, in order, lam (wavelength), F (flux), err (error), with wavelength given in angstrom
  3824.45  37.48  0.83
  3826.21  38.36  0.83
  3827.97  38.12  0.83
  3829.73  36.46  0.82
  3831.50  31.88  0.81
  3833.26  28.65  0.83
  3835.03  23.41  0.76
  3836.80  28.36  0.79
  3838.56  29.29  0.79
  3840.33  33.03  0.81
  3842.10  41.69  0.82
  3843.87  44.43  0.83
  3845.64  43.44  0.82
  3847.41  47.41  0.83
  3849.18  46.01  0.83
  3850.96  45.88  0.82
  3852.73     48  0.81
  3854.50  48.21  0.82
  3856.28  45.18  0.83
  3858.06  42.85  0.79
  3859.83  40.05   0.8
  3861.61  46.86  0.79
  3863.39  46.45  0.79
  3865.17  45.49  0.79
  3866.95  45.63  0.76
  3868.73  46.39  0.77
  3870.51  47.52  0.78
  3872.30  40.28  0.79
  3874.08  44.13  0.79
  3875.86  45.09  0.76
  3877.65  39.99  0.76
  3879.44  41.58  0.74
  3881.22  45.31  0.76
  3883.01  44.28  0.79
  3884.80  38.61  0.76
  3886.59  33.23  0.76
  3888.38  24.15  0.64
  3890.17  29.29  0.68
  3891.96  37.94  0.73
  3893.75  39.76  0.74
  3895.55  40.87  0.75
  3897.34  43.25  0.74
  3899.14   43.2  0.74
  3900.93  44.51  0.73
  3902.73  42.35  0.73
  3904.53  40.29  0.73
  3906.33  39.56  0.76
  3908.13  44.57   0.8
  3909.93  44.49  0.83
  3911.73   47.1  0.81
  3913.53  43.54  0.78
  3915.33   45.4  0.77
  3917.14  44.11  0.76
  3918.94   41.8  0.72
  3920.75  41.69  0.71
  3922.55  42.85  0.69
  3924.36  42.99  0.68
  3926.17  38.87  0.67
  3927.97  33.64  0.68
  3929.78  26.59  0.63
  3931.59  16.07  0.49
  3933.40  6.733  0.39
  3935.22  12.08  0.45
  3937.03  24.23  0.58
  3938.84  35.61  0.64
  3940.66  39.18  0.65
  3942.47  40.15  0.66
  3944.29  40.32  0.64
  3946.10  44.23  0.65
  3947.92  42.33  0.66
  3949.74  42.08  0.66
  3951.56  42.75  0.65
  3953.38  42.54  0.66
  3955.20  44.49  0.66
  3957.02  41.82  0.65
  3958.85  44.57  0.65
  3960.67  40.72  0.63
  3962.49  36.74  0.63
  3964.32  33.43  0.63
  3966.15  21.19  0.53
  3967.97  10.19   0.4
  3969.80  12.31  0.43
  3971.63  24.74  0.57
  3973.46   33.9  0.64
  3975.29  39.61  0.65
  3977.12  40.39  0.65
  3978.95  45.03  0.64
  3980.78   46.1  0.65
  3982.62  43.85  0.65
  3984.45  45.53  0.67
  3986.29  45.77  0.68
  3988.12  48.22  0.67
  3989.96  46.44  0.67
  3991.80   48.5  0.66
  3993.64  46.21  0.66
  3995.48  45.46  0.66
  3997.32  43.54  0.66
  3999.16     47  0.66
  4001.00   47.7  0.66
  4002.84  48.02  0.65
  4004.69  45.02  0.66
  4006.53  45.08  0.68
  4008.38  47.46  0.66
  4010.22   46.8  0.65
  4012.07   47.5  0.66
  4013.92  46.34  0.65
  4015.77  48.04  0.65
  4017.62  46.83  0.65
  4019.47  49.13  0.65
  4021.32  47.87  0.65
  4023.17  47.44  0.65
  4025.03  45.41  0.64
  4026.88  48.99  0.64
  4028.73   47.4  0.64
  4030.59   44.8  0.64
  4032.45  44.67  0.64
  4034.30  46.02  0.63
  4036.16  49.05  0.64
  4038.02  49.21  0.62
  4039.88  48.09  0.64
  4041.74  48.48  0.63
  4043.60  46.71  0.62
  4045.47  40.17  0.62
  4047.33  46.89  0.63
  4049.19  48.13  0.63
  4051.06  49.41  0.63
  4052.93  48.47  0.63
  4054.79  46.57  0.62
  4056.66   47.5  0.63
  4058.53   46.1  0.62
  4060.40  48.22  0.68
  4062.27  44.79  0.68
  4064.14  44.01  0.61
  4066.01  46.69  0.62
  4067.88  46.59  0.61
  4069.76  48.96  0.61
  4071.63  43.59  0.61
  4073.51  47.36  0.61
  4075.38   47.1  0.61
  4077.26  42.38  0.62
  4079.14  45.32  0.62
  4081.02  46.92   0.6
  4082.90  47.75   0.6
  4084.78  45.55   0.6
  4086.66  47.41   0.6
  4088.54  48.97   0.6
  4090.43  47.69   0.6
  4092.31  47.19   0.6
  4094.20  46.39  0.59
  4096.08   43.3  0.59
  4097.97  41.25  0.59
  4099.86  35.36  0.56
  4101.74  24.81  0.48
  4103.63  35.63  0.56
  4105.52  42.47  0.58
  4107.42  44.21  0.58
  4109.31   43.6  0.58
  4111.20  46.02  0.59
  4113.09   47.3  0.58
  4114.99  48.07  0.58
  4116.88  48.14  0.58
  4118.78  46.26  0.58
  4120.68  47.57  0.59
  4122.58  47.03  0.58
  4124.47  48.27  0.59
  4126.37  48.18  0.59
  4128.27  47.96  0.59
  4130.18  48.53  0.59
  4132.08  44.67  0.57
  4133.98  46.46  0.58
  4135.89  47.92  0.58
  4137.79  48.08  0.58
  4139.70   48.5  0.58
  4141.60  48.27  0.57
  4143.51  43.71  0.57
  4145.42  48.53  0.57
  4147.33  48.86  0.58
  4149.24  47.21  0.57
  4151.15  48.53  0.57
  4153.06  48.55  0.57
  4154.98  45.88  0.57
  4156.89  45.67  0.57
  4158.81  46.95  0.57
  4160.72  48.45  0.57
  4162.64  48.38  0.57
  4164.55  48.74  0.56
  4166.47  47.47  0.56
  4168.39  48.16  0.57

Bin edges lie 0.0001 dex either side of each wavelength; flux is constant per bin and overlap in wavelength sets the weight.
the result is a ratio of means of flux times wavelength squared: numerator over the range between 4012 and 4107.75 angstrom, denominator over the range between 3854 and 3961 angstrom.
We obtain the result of 1.24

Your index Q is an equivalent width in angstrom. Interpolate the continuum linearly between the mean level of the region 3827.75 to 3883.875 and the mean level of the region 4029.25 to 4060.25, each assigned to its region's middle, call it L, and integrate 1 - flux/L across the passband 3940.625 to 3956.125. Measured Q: 0.7 angstrom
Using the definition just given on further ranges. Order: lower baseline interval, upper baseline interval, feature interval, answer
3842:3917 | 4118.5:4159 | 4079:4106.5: 2.1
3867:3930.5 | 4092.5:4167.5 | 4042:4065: -1.2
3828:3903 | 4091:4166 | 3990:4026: -2.9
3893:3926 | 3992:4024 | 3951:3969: 3.7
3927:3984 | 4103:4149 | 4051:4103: -2.7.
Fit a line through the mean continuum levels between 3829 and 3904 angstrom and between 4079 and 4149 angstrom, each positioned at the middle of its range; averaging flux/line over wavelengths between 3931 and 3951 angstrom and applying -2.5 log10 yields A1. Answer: 0.31 mag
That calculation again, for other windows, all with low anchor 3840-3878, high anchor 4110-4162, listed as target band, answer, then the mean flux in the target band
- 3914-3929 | 0.09 mag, 41.4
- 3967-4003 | 0.14 mag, 40.3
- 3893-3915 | 0.05 mag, 42.9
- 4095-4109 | 0.22 mag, 38.5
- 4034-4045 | -0.03 mag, 47.7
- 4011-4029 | -0.03 mag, 47.5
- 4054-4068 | 0.01 mag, 46.3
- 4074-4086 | 0.02 mag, 45.9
